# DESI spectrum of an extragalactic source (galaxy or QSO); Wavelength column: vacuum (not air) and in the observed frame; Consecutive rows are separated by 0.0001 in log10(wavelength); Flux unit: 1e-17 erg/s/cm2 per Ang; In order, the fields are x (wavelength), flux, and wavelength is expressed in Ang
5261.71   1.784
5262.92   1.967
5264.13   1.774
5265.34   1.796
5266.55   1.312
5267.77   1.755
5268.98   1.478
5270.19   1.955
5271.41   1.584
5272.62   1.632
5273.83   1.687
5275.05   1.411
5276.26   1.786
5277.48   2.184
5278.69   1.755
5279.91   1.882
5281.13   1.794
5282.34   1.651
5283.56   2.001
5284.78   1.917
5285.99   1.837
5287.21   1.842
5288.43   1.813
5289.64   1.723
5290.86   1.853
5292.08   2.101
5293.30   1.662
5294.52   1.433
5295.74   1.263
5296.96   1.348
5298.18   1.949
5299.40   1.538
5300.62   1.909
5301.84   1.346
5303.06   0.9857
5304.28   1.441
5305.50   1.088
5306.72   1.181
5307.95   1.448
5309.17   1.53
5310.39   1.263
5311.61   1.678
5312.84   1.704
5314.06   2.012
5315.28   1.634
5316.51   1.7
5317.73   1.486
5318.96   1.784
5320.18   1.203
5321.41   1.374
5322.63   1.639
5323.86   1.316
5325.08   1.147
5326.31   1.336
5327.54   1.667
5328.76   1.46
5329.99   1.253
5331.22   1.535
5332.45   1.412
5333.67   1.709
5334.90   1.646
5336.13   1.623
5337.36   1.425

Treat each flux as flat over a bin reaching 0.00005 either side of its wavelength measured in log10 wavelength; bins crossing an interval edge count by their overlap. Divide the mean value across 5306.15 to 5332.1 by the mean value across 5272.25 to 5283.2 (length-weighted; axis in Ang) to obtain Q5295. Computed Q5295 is 0.85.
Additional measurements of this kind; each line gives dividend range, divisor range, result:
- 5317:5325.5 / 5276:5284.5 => 0.77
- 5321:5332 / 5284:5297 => 0.82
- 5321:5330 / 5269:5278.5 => 0.81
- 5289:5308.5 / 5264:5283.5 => 0.88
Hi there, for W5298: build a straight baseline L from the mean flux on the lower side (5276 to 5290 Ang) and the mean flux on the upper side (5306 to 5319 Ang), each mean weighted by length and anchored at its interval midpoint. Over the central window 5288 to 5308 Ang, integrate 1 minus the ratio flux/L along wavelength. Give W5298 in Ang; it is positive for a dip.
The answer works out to 2.1 Ang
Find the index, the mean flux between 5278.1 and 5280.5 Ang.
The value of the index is 1.82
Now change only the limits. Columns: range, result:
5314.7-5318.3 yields 1.61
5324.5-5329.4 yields 1.4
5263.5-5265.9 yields 1.79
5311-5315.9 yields 1.76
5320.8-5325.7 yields 1.37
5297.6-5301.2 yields 1.8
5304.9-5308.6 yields 1.24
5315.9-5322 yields 1.51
